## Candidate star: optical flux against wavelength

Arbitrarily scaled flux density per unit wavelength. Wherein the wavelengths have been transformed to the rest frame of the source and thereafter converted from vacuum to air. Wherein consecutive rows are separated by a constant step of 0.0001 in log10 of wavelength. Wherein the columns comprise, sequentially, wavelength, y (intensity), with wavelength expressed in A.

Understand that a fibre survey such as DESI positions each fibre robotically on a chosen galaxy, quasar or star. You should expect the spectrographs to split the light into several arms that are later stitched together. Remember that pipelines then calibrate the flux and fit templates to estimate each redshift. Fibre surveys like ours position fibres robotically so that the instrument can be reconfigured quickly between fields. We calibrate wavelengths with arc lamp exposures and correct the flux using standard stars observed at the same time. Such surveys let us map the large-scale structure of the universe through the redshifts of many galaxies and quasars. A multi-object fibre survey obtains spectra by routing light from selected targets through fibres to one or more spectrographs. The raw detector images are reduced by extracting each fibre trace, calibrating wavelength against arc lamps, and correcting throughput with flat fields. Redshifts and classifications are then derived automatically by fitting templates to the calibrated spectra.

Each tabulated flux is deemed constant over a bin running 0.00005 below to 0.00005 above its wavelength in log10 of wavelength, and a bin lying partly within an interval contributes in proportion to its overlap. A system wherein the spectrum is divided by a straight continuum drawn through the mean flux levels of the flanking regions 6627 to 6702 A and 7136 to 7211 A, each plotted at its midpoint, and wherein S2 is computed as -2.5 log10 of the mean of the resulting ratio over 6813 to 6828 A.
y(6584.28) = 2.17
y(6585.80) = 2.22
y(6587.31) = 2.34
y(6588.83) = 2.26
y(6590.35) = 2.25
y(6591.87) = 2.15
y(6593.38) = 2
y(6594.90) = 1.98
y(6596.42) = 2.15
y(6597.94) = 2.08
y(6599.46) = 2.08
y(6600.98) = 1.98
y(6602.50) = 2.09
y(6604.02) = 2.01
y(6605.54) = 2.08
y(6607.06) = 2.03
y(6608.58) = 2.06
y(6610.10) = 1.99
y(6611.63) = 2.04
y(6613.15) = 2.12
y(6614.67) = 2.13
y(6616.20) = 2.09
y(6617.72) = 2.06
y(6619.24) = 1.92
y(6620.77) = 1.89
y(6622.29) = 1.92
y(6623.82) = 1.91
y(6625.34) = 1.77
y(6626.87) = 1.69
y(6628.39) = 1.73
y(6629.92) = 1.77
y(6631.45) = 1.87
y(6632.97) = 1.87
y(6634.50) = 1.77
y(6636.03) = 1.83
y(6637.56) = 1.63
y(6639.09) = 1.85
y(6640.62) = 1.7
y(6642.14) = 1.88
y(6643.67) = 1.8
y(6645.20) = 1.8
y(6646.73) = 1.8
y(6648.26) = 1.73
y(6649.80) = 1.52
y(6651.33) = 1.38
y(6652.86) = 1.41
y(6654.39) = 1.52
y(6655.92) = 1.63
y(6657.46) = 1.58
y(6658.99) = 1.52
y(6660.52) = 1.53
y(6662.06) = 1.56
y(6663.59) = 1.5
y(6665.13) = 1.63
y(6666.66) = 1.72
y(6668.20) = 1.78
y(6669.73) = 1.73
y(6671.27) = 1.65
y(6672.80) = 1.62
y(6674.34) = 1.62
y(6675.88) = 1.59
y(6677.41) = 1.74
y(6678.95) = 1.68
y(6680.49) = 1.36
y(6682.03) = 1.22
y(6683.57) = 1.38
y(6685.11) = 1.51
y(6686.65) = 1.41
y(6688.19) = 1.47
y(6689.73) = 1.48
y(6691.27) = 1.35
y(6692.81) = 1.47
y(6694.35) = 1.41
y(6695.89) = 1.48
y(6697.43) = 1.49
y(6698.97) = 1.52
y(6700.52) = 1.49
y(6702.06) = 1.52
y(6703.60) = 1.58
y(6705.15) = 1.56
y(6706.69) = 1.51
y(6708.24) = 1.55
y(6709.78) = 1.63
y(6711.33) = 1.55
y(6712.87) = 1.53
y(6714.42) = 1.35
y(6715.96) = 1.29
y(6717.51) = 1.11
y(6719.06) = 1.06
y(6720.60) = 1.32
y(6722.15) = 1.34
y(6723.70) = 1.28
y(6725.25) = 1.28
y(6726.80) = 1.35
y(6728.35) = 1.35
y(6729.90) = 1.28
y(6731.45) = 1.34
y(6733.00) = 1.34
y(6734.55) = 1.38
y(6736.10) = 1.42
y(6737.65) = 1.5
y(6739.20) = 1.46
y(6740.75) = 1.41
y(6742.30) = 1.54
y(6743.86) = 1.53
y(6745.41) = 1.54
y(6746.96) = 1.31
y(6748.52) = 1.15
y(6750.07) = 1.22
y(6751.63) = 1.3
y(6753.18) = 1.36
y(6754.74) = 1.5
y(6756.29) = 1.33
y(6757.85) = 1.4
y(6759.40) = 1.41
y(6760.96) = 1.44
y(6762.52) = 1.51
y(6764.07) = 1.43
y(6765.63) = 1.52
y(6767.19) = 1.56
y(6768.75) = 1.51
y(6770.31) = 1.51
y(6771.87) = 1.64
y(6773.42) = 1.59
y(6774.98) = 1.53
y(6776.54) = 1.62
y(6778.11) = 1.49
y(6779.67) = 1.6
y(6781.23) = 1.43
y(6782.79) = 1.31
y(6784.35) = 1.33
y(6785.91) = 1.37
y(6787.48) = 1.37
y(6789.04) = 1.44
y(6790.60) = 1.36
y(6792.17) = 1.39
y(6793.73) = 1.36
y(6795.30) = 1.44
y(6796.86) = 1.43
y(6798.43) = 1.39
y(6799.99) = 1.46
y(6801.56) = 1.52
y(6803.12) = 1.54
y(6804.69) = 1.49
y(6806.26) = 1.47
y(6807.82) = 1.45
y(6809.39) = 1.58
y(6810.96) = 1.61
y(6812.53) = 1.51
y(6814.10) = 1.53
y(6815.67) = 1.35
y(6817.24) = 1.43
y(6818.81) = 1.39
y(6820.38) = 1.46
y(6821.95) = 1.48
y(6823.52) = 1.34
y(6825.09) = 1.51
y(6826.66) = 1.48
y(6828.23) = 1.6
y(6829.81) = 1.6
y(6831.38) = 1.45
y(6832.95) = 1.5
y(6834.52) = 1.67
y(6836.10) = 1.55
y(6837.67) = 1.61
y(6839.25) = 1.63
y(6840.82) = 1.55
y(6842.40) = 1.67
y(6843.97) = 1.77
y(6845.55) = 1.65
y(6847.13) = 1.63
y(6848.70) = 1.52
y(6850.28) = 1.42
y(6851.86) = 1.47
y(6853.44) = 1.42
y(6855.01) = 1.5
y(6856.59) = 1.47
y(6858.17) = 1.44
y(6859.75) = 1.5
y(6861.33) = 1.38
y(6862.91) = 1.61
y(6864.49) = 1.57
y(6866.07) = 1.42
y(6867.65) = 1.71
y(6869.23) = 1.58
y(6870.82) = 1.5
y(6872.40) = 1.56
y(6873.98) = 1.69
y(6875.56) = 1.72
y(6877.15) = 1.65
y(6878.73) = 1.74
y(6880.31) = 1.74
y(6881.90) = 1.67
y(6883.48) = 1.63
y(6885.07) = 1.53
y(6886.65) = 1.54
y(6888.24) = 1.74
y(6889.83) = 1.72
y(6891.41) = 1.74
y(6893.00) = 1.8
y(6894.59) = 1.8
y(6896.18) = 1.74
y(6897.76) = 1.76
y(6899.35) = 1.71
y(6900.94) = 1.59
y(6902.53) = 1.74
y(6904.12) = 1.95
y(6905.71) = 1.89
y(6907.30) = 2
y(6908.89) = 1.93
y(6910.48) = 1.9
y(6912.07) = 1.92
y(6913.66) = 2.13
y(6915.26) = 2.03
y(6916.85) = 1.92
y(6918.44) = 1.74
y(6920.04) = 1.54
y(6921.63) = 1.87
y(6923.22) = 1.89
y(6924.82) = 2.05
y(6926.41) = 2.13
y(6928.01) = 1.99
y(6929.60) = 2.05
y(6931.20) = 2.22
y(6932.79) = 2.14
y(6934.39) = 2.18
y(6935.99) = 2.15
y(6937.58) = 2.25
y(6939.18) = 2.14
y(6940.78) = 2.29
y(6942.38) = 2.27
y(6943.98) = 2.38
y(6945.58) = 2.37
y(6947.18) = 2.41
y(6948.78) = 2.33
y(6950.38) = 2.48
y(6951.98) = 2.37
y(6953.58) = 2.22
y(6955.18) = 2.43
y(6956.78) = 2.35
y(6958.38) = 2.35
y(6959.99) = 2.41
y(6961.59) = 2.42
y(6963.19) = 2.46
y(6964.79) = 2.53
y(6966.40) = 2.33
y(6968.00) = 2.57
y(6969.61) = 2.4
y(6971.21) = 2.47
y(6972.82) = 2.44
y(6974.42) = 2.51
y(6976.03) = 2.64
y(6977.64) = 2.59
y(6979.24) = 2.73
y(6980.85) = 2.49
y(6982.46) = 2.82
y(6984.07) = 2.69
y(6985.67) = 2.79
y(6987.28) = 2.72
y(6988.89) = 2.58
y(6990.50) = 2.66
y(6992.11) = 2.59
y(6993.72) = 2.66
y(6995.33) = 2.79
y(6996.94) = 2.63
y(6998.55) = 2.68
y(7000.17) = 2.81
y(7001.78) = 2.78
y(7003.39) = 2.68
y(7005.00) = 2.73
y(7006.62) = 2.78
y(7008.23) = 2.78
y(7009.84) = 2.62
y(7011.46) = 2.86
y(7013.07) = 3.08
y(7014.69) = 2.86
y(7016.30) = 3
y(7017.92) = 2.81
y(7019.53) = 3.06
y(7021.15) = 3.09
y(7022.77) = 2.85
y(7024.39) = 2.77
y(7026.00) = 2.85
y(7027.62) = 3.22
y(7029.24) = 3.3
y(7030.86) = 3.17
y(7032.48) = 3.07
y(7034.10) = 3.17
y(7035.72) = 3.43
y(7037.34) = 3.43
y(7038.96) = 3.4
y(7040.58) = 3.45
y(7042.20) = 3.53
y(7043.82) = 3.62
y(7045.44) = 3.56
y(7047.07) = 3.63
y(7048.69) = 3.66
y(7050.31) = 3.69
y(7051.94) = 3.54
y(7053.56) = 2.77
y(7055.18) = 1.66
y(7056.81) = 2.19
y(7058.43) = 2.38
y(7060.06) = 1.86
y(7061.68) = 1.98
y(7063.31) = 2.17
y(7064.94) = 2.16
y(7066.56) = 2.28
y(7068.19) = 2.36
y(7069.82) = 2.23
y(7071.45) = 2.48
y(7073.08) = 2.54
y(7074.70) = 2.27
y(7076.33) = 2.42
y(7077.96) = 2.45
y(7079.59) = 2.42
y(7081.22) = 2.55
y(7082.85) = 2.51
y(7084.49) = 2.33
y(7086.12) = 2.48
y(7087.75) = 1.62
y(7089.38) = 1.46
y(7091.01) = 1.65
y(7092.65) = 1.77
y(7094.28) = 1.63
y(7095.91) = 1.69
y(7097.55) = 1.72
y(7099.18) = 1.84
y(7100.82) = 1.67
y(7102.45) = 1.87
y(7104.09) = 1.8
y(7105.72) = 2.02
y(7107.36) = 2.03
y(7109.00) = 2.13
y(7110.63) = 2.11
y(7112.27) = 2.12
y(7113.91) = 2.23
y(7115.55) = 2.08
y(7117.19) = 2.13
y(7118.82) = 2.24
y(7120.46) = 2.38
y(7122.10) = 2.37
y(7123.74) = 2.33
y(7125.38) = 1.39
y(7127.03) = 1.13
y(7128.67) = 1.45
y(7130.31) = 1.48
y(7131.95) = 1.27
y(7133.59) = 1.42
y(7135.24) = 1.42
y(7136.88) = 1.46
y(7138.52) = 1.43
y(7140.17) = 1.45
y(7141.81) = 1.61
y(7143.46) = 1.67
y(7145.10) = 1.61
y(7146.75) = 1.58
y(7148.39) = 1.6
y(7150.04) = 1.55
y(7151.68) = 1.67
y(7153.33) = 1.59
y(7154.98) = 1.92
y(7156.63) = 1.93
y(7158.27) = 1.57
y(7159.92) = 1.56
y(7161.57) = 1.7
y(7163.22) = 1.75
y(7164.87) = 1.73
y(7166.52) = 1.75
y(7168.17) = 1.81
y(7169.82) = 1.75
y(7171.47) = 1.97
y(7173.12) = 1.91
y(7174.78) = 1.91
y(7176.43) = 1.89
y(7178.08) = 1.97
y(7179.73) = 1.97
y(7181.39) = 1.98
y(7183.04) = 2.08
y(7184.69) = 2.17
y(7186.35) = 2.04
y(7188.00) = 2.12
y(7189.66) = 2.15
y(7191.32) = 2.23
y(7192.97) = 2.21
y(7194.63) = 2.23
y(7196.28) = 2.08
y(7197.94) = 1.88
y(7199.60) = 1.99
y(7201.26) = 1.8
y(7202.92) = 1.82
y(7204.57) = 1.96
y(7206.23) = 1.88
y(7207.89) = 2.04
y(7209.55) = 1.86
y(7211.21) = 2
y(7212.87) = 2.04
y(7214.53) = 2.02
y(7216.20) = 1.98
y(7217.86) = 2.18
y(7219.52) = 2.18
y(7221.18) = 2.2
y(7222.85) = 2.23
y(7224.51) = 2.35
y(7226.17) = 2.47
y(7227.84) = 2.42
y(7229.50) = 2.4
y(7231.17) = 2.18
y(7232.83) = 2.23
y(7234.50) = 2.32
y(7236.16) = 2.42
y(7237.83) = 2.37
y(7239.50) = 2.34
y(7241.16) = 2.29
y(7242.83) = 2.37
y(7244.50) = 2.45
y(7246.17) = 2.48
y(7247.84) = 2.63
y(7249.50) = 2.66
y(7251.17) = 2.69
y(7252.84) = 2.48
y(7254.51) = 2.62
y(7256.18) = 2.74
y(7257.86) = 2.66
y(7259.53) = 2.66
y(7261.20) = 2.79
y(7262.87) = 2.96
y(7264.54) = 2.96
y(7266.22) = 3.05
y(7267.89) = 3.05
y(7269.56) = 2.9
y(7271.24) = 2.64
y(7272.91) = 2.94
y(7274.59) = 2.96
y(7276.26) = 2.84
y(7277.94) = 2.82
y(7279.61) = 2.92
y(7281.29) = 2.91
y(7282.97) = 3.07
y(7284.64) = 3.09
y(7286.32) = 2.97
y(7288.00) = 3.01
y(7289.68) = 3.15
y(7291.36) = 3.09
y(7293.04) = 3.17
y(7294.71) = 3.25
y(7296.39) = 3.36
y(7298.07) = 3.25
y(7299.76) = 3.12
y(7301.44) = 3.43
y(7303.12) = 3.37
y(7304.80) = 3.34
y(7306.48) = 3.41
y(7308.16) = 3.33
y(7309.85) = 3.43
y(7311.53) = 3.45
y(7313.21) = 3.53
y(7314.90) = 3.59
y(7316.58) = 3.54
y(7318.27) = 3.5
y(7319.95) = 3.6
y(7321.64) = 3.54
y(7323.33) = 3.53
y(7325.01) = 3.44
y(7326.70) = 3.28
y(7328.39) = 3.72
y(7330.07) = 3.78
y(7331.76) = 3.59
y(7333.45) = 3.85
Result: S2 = 0.159 mag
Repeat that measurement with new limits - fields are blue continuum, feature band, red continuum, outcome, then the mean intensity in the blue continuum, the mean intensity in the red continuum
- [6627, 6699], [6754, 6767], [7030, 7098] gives 0.263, 1.61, 2.58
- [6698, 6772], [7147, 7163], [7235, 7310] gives 0.464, 1.41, 2.89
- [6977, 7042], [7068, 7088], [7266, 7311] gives 0.233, 2.89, 3.11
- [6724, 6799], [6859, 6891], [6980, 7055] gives 0.297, 1.42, 2.99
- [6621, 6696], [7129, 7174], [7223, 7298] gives 0.477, 1.63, 2.73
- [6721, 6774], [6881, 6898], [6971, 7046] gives 0.294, 1.41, 2.9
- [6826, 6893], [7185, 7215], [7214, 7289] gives 0.216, 1.59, 2.6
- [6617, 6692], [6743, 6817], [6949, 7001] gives 0.353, 1.66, 2.55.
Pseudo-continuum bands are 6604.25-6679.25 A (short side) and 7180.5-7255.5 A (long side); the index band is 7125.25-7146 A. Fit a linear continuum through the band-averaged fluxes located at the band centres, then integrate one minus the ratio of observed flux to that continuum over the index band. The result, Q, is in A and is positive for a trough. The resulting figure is 6.8 A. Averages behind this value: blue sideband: 1.77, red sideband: 2.21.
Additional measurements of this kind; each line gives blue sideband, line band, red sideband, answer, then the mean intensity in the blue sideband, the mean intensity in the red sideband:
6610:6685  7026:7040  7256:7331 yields -3.55 A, 1.72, 3.19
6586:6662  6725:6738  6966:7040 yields 4.77 A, 1.88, 2.82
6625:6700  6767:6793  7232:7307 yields 5.30 A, 1.61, 2.85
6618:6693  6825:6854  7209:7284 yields 5.41 A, 1.65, 2.53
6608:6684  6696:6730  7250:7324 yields 8.38 A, 1.73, 3.1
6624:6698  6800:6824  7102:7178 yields 2.72 A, 1.62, 1.78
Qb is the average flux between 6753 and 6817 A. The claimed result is 1.47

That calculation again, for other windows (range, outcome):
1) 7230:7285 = 2.68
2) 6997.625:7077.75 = 2.85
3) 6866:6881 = 1.64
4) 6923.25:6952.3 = 2.22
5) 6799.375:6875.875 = 1.53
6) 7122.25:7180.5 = 1.67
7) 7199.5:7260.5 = 2.29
